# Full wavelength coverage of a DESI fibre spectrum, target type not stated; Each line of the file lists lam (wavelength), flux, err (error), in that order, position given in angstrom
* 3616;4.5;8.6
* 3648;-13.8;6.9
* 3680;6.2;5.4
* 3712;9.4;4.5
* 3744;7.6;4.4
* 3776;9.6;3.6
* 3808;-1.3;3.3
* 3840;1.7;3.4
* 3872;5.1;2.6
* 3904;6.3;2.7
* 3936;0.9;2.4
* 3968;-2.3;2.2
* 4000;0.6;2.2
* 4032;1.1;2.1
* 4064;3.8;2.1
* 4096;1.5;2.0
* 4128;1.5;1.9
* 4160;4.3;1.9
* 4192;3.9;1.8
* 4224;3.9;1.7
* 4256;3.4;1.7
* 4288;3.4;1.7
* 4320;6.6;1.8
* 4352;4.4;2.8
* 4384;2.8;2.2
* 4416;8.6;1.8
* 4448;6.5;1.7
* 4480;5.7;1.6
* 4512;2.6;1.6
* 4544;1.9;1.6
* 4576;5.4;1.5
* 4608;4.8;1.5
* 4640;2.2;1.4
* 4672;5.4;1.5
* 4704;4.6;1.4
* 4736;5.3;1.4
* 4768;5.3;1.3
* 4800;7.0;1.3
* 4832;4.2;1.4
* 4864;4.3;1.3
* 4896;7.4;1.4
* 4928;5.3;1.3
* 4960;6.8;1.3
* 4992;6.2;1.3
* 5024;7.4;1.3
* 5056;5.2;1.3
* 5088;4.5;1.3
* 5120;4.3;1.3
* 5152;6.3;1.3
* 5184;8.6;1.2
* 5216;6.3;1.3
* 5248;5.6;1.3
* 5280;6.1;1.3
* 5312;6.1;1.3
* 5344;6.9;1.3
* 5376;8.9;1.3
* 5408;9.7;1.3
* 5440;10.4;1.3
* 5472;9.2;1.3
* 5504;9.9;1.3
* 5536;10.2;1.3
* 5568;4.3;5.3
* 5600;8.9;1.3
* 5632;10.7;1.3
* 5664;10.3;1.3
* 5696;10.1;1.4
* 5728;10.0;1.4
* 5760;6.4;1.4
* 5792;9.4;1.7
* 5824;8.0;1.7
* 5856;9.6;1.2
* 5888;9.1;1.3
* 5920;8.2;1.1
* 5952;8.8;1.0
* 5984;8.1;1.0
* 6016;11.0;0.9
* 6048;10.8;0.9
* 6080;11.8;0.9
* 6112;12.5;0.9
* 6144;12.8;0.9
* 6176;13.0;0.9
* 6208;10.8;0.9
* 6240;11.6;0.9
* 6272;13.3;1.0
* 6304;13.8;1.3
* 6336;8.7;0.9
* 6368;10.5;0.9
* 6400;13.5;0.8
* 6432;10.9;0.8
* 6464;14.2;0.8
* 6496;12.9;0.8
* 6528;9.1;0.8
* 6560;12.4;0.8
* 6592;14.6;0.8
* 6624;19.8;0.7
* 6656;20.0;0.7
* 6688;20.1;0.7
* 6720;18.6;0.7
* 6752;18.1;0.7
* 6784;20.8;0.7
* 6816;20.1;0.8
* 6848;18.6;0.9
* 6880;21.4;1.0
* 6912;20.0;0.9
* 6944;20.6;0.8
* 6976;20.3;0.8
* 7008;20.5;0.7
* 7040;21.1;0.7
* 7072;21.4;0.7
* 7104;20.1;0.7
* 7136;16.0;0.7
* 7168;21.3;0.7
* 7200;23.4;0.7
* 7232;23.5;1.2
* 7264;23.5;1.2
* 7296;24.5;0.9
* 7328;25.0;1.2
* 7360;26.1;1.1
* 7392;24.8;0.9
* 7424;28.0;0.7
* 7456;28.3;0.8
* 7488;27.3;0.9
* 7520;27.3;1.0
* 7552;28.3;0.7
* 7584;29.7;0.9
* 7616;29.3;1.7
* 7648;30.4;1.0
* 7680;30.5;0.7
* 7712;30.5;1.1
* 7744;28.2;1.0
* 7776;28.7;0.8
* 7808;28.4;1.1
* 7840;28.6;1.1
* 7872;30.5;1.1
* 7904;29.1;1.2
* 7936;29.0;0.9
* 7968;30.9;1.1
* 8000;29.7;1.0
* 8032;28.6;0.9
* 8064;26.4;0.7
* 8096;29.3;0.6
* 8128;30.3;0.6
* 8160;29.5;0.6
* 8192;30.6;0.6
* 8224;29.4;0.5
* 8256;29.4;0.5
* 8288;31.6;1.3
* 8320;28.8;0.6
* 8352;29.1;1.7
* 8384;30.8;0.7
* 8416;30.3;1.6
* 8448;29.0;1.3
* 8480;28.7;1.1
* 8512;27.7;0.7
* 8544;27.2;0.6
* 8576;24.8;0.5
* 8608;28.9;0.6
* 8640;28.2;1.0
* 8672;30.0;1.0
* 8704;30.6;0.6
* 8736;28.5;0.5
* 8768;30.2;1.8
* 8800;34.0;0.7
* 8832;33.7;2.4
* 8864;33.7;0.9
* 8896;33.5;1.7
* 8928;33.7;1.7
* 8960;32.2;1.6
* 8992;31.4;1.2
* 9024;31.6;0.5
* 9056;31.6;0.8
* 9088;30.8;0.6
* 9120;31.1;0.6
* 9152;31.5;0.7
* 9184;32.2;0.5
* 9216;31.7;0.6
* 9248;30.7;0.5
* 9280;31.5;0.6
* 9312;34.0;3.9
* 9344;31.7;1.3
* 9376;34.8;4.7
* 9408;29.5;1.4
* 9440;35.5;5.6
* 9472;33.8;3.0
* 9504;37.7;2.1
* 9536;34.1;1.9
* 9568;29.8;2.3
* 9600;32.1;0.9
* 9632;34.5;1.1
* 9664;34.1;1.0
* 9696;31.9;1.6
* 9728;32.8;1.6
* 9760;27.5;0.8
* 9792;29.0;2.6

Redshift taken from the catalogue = 0.66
